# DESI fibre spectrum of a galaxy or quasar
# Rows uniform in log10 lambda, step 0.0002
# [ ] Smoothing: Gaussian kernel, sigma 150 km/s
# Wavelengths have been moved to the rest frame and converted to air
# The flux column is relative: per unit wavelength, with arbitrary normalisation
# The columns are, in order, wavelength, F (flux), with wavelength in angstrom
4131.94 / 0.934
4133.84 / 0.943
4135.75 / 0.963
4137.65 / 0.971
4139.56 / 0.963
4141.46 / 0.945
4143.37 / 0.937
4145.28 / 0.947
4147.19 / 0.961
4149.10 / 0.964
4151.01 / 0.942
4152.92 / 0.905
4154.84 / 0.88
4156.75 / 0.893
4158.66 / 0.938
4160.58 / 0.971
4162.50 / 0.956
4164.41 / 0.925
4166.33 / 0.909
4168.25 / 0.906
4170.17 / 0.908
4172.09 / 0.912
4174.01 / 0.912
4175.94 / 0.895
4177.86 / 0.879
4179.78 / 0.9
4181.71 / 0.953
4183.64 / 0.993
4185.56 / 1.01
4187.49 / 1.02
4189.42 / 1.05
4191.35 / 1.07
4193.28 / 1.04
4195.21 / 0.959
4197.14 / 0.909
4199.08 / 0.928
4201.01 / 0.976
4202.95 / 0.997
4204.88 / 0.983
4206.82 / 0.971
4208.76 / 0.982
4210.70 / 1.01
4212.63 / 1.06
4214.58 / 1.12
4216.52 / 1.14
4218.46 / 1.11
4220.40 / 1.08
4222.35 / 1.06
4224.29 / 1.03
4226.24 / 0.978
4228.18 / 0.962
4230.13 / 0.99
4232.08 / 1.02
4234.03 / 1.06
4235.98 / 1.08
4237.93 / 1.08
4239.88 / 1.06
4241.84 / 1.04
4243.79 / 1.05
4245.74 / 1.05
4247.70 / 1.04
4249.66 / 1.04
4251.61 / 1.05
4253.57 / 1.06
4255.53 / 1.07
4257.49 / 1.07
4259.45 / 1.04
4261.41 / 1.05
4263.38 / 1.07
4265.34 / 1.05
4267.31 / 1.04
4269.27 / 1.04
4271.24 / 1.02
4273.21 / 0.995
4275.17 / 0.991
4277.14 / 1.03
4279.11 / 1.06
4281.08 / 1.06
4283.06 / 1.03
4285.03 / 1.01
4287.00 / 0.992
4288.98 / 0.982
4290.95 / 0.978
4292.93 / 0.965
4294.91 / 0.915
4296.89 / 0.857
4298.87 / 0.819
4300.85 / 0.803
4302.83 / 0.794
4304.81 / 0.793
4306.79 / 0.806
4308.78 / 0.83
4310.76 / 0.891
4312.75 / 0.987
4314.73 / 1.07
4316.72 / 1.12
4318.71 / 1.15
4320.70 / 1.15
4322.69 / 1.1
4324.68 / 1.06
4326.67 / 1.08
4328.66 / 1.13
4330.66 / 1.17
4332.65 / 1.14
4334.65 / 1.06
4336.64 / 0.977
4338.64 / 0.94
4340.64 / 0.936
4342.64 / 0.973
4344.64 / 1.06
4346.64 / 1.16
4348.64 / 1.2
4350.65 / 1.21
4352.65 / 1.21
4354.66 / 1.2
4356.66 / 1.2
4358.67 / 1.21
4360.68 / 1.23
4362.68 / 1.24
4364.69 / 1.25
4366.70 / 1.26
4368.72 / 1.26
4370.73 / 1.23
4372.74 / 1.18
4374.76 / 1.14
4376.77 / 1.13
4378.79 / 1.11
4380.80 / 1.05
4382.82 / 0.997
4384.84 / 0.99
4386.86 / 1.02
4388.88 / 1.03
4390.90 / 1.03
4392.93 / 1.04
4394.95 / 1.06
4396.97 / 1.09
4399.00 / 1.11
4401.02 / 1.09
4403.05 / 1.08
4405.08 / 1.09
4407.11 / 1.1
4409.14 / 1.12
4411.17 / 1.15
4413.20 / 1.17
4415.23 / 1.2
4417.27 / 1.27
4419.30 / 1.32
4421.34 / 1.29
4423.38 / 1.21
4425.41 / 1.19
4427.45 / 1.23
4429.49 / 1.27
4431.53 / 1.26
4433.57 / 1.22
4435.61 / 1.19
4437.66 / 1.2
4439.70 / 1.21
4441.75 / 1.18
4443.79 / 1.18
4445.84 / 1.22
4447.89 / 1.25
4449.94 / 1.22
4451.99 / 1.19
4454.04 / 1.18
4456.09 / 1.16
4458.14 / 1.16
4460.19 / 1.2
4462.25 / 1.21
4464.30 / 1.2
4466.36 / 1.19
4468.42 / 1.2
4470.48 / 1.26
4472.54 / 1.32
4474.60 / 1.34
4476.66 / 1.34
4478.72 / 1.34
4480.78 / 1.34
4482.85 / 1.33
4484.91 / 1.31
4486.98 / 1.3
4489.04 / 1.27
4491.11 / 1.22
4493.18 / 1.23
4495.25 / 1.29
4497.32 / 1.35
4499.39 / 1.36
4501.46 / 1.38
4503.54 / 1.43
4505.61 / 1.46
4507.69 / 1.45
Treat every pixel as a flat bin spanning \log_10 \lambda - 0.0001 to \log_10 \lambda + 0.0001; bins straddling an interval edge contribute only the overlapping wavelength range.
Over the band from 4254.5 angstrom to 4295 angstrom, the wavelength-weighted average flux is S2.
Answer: 1.02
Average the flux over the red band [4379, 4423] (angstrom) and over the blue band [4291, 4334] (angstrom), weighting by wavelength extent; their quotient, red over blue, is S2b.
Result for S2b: 1.13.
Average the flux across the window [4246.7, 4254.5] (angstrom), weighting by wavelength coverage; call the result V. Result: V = 1.05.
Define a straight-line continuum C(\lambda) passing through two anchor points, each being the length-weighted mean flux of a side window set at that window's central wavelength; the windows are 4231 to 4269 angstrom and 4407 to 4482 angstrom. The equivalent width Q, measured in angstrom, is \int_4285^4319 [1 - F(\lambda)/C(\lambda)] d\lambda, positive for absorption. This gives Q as 5.4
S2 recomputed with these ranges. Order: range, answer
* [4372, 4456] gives 1.15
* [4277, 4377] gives 1.06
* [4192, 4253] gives 1.03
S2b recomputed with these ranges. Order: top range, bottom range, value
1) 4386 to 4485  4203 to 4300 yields 1.17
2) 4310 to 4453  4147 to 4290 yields 1.14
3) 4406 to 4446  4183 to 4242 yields 1.18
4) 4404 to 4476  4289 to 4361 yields 1.17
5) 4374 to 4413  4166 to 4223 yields 1.09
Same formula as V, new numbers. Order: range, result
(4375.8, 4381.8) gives 1.1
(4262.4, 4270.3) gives 1.05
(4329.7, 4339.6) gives 1.06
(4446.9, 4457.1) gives 1.2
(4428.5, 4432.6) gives 1.26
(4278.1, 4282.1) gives 1.06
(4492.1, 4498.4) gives 1.29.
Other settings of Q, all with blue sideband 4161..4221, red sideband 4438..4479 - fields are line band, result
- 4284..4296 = 1.11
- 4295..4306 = 2.65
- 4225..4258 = -0.40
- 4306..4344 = 2.50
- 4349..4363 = -0.99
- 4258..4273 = 0.10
